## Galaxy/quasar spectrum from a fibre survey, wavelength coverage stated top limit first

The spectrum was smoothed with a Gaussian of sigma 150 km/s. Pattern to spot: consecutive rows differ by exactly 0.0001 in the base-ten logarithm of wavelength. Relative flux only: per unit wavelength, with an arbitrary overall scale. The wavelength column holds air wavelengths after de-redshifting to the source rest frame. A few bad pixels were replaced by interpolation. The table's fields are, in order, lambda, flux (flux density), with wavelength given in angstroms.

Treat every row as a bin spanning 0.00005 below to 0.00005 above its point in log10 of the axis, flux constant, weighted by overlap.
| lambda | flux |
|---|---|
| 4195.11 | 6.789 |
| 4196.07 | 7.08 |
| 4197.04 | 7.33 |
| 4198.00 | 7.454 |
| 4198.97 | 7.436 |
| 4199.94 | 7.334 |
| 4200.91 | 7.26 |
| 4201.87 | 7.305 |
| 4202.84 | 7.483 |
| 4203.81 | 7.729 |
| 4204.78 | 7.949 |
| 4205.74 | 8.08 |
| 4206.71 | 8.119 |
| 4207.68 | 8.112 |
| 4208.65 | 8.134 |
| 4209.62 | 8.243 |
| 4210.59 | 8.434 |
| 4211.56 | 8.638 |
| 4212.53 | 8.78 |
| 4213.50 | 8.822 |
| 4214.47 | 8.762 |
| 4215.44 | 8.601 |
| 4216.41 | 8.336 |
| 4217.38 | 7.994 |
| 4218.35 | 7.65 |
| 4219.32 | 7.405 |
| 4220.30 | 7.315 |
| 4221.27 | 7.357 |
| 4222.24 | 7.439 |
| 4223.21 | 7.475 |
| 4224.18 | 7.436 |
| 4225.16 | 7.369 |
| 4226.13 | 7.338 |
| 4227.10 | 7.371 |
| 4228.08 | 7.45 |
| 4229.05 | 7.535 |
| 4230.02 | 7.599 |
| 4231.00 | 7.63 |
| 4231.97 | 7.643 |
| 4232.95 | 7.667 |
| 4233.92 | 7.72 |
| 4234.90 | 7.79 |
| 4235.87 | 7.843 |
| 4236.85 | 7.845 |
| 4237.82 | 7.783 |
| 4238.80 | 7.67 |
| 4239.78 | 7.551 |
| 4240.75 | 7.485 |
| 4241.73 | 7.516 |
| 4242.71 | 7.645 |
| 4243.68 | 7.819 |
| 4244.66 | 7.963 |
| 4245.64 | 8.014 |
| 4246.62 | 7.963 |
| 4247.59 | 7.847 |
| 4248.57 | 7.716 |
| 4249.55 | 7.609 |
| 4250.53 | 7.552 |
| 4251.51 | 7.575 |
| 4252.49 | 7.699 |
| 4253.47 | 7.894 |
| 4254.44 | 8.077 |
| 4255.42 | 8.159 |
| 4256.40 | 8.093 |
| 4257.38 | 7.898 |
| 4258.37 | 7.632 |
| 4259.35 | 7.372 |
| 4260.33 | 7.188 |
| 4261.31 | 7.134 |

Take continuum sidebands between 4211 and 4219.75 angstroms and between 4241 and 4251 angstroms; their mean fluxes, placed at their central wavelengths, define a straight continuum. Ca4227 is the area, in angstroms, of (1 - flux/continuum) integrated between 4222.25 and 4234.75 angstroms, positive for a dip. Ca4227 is 0.9 angstroms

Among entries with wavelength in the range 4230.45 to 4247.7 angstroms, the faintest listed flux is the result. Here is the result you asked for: 7.485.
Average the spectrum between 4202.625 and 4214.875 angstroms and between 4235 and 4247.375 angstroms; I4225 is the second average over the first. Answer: 0.9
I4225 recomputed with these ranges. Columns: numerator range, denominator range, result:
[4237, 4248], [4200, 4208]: 1.00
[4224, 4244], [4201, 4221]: 0.94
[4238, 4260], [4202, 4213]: 0.95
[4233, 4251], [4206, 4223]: 0.95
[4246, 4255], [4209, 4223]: 0.96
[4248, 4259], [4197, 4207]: 1.03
